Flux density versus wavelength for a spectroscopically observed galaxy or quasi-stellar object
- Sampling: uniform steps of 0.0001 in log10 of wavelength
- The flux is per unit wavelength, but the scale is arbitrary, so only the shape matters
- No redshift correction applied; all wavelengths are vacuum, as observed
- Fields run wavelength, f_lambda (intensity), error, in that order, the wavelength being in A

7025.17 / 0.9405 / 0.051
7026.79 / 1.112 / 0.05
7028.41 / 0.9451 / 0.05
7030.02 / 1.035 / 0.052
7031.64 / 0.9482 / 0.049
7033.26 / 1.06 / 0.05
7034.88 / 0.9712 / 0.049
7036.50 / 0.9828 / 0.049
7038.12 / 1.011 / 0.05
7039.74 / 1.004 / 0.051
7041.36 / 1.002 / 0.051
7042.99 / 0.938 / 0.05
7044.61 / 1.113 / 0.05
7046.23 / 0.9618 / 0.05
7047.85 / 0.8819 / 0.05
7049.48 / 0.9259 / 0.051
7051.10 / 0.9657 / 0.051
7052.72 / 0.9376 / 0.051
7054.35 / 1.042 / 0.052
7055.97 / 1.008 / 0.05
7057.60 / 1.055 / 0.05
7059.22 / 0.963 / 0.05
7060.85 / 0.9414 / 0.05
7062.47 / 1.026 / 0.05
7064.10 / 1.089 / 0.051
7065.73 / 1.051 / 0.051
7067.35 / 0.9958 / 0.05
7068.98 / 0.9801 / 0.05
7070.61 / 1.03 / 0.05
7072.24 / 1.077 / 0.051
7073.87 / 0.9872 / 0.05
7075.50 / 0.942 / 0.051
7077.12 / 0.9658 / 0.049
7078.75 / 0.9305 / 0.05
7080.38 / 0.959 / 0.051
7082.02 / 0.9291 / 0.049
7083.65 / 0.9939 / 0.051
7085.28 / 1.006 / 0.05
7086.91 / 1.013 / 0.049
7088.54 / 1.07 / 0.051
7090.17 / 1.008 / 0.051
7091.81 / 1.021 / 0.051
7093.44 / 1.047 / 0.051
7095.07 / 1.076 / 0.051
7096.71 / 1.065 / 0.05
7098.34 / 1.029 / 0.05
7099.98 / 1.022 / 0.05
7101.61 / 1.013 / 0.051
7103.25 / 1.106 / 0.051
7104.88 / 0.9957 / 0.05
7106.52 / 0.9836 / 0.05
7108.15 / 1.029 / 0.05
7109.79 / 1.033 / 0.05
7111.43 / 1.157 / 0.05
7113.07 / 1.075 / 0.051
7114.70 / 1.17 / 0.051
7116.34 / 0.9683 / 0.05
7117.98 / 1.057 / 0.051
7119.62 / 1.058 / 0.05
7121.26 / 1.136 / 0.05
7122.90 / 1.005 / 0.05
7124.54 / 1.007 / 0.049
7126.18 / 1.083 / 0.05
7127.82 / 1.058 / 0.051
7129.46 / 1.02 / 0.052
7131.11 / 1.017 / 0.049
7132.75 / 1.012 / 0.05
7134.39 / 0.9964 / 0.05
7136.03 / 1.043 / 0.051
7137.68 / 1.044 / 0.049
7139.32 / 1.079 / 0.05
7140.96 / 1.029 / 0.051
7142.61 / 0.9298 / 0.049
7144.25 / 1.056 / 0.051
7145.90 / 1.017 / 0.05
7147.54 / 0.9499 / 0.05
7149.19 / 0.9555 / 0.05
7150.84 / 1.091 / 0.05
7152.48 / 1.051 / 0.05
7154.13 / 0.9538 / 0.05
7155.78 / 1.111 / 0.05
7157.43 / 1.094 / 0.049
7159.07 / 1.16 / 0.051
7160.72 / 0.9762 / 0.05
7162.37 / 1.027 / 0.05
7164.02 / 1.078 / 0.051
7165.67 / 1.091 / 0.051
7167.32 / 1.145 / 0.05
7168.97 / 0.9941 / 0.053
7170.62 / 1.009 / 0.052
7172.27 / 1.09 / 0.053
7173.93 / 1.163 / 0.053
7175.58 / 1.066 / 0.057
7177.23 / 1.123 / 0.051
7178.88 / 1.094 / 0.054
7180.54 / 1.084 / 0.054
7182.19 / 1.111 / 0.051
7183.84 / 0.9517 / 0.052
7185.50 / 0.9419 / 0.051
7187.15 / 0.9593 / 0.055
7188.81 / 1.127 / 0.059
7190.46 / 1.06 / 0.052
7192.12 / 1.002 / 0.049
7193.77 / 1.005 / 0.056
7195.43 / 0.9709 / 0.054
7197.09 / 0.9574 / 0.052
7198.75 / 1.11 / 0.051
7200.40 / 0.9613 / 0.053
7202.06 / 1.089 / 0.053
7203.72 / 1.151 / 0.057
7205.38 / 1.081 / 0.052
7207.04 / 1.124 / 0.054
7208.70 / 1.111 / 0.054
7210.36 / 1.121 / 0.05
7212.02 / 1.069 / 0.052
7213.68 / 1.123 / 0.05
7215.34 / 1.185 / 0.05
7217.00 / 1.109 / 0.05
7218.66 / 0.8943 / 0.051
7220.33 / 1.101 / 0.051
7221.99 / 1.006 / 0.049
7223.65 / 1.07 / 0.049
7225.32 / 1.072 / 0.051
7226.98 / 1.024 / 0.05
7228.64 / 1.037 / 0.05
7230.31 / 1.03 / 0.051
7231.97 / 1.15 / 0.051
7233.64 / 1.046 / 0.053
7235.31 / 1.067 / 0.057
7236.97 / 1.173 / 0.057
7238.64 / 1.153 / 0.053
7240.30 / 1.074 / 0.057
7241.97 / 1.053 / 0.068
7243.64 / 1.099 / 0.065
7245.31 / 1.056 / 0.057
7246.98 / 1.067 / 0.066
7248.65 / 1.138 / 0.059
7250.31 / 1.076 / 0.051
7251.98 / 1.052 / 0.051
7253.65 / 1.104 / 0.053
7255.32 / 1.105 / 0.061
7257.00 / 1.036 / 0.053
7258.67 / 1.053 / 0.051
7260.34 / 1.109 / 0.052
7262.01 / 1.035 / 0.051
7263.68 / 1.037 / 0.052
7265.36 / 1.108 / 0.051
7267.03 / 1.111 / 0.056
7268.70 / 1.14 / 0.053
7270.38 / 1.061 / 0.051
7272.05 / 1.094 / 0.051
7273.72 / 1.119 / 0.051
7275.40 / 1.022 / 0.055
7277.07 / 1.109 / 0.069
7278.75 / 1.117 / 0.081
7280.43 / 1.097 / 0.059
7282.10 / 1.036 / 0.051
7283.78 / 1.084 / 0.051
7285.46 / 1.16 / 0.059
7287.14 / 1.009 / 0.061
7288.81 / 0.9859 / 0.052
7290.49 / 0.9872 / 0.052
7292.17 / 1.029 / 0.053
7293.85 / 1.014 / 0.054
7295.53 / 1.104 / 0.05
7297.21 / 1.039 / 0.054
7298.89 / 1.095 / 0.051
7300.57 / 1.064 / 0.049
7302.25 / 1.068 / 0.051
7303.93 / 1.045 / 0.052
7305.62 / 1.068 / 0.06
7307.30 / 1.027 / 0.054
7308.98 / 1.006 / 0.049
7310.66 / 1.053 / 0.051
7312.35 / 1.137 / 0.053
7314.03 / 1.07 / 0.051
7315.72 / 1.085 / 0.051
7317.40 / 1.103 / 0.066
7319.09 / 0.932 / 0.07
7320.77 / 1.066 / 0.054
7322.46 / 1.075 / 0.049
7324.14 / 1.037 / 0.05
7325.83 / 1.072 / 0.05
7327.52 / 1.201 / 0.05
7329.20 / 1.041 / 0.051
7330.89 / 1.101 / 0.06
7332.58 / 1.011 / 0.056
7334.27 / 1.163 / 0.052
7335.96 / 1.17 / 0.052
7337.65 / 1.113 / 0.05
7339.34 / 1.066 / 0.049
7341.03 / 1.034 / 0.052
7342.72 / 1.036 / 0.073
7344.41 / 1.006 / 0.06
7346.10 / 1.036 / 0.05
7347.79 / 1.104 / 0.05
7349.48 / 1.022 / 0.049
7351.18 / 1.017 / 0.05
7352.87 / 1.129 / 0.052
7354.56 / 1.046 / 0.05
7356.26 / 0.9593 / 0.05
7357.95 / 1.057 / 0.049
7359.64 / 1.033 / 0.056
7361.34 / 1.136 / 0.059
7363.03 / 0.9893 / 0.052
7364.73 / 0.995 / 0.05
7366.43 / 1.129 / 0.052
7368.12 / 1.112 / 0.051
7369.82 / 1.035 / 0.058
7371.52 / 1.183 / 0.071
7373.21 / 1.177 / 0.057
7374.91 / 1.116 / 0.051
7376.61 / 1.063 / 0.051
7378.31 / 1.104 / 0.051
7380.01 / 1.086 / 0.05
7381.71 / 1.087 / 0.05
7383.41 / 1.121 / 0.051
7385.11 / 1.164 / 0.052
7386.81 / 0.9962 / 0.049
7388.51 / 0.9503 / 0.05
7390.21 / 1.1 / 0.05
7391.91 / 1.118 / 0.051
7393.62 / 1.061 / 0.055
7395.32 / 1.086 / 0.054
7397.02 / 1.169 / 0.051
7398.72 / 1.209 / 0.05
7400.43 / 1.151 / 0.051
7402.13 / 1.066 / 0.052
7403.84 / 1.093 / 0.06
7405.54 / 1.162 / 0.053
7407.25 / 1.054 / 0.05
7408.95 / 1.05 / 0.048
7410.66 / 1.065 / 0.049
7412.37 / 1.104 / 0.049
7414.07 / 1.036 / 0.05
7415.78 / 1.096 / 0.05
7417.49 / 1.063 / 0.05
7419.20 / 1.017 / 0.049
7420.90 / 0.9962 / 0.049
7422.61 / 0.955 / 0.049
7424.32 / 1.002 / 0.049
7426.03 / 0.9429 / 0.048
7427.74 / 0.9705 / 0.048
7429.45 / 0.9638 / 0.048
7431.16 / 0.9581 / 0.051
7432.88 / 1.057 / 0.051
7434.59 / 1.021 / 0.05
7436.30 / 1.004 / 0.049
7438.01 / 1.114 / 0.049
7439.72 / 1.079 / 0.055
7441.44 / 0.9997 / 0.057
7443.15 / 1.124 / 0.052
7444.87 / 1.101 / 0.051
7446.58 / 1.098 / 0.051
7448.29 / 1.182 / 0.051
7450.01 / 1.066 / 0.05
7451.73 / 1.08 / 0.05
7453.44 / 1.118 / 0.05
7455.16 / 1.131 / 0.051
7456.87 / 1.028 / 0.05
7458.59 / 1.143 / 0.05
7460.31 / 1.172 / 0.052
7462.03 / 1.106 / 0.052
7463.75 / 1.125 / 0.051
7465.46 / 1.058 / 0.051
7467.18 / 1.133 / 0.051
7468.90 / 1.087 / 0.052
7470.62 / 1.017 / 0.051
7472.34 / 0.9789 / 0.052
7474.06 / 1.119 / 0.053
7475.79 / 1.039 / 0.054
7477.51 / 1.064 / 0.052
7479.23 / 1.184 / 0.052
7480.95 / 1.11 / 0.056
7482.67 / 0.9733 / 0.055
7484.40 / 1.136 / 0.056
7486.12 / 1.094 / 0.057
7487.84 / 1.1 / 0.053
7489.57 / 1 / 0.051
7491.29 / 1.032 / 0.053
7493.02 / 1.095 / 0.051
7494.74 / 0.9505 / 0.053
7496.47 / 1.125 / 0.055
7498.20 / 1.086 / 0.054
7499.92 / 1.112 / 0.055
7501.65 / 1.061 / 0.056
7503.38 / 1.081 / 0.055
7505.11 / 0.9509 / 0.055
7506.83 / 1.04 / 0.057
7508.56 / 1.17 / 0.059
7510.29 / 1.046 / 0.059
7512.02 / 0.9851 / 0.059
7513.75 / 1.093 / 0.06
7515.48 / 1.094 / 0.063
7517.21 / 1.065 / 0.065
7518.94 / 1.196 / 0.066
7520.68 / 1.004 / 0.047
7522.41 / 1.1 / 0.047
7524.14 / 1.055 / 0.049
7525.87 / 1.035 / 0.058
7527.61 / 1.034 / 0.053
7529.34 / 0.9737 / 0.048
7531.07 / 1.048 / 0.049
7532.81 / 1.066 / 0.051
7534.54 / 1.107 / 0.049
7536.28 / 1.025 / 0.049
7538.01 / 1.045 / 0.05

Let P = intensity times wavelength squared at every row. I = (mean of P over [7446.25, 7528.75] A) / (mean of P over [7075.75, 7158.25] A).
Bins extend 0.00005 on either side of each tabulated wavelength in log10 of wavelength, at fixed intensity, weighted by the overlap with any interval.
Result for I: 1.16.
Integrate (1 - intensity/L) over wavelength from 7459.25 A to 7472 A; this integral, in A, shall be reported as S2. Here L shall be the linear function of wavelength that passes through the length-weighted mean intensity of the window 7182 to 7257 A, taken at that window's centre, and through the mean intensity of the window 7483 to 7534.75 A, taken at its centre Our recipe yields -0.4 A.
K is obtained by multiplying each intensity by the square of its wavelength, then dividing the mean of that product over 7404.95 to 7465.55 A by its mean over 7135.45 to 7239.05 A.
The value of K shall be 1.07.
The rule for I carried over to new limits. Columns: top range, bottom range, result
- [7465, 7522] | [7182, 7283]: 1.07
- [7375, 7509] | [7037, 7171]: 1.15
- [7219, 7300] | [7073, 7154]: 1.09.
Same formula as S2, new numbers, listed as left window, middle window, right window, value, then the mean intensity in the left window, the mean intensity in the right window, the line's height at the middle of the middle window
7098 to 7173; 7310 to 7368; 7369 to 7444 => -0.25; 1.04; 1.07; 1.06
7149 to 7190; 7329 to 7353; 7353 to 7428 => 0.01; 1.06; 1.07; 1.07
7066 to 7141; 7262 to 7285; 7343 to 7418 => -0.57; 1.03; 1.08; 1.06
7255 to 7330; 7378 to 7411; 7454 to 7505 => -0.65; 1.07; 1.08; 1.07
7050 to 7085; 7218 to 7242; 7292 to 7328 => -0.58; 0.993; 1.06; 1.04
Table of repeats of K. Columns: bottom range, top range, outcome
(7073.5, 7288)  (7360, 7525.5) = 1.09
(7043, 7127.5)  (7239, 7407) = 1.13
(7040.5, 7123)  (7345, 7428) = 1.15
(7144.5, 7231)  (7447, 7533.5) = 1.11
